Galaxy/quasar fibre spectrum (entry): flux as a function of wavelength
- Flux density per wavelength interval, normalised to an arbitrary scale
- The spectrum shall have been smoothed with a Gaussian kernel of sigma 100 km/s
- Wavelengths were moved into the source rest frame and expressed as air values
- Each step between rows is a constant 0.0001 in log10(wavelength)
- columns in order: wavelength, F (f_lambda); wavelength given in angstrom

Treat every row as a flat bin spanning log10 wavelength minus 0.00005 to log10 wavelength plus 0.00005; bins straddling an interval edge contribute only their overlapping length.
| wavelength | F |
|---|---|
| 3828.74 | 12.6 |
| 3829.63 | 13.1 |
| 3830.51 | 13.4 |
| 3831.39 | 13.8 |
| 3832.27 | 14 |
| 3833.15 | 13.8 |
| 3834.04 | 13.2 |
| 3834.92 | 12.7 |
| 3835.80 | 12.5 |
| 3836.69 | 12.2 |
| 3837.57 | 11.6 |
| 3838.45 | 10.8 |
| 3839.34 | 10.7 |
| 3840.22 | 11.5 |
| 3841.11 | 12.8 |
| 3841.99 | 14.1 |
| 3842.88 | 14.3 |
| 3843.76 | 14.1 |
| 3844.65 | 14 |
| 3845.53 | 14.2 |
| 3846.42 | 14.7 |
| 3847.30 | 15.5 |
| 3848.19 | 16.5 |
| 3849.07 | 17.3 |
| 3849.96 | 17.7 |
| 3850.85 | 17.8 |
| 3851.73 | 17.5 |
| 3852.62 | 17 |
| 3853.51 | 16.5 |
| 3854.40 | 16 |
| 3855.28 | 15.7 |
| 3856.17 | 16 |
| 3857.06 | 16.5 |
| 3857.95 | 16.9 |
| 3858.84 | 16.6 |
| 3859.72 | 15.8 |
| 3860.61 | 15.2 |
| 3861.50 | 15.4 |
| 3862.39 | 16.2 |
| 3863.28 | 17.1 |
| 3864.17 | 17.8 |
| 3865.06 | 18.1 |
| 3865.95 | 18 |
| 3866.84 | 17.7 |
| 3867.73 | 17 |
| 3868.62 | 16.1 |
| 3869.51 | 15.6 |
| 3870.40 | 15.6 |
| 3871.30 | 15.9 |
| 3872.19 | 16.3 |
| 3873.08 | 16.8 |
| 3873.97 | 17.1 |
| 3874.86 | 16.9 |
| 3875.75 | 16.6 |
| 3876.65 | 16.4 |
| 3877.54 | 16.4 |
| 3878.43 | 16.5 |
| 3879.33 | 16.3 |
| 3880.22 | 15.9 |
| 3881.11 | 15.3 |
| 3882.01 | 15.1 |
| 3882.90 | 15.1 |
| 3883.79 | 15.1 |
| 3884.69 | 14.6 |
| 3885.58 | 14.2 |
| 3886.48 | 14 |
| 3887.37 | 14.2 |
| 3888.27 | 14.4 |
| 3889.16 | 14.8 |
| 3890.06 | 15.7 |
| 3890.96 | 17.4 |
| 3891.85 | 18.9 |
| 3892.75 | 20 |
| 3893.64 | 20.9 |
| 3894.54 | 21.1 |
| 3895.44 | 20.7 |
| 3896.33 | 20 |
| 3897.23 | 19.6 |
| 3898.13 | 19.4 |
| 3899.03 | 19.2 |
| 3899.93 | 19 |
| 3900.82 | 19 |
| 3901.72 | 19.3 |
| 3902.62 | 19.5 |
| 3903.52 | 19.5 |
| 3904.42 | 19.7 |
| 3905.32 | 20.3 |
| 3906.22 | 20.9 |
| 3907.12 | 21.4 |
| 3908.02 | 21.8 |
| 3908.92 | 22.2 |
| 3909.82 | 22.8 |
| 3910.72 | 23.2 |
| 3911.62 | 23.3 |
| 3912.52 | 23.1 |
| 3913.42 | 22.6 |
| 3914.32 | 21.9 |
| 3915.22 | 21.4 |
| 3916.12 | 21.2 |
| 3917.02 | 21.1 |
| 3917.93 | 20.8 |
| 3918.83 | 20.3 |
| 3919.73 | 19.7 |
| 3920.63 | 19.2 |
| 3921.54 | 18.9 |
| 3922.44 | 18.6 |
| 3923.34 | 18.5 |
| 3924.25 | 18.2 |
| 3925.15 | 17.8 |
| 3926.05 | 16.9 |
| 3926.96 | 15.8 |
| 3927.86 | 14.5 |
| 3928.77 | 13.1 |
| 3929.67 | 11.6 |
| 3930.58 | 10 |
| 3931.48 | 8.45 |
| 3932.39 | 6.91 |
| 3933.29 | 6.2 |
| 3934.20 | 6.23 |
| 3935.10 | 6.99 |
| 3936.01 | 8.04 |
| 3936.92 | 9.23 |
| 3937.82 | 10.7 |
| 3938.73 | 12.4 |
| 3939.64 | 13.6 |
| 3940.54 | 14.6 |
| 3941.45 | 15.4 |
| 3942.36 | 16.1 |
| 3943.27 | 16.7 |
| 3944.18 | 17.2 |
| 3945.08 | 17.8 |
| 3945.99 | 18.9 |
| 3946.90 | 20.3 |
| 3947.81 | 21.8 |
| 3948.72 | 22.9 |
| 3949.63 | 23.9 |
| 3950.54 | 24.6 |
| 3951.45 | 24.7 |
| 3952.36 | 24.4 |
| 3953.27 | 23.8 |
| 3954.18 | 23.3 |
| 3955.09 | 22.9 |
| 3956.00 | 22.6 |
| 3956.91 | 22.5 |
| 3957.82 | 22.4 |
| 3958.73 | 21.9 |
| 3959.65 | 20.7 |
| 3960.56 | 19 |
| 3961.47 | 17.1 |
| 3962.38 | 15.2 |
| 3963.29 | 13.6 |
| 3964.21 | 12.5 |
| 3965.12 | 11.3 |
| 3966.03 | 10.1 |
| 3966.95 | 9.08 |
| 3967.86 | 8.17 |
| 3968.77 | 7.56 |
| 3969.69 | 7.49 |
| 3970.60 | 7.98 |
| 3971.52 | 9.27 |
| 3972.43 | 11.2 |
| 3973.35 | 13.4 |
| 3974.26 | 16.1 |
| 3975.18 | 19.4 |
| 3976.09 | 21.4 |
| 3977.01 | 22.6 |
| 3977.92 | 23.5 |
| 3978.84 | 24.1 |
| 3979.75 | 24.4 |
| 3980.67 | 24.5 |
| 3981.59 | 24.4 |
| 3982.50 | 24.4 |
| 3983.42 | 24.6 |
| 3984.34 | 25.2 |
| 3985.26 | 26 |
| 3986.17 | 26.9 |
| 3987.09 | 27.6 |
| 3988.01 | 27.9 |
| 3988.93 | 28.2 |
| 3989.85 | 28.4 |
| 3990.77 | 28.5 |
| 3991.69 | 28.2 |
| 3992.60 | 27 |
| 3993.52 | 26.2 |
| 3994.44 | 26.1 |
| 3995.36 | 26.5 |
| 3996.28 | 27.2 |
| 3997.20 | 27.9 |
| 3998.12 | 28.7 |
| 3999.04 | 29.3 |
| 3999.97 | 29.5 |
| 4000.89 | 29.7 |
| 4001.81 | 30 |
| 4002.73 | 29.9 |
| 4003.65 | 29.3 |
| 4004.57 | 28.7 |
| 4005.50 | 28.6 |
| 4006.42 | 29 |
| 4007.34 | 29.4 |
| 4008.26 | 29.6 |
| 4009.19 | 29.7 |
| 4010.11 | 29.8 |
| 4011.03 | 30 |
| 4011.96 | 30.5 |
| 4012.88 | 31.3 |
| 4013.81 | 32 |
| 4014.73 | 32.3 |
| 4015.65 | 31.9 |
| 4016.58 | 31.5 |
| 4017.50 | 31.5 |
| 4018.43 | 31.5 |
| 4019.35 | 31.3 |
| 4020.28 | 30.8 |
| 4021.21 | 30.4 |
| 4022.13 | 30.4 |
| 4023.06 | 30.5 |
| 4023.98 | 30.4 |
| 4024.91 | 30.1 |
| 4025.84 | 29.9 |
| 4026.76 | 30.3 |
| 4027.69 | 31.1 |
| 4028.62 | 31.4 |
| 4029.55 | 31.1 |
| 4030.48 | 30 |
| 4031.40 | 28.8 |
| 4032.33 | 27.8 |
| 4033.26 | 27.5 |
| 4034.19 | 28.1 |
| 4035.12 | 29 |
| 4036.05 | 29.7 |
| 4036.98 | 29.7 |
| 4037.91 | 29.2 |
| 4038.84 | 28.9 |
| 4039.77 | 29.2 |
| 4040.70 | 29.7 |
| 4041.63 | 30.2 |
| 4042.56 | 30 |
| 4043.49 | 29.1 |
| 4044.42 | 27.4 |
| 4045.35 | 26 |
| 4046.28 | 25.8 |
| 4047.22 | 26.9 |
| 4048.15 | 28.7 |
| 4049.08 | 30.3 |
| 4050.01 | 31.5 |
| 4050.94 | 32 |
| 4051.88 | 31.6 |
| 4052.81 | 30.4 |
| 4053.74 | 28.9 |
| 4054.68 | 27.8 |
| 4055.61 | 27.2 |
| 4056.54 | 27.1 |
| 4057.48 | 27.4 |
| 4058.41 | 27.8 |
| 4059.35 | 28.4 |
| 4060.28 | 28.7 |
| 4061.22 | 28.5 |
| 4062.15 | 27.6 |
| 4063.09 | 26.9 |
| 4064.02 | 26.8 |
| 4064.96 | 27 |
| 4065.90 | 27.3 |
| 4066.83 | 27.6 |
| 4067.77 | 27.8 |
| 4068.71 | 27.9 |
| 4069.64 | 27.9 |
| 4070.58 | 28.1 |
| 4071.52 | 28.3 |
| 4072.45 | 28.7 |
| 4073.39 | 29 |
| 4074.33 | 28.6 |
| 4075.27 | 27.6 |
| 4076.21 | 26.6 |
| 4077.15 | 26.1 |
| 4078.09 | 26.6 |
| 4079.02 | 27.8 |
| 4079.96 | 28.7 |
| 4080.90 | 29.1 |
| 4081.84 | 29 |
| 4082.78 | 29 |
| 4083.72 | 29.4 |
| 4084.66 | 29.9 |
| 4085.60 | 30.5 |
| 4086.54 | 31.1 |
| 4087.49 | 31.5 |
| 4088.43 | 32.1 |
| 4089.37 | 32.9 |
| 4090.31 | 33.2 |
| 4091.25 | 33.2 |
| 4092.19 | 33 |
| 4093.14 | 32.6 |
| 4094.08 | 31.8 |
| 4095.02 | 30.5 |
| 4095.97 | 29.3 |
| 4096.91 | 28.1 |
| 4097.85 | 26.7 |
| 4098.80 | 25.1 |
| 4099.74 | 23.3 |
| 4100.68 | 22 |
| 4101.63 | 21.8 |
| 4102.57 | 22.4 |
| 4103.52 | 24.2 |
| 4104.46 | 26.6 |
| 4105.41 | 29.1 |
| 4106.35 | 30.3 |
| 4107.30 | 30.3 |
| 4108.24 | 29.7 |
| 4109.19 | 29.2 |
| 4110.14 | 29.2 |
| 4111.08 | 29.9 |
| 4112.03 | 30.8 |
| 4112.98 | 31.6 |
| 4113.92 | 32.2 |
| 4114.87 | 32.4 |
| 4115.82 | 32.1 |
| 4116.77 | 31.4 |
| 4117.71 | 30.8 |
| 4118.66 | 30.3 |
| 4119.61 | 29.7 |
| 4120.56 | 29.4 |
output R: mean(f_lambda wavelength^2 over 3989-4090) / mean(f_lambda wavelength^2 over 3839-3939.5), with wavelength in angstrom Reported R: 1.9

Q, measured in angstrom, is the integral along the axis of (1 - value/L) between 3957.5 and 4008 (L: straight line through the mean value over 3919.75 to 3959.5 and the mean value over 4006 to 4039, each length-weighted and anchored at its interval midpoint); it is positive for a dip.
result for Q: 4.2 angstrom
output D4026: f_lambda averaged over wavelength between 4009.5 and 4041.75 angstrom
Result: 30.2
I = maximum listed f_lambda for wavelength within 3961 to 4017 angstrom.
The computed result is 32.3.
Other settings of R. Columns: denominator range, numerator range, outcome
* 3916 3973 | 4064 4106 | 1.91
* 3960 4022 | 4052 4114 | 1.23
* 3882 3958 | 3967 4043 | 1.55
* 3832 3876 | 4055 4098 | 2.10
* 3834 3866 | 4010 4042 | 2.18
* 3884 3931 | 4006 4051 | 1.69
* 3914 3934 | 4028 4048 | 1.88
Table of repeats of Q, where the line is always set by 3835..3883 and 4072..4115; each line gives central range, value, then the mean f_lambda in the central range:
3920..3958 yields 6.8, 16.6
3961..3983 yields 6.3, 15.8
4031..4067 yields -2.9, 28.5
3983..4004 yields -4.1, 27.8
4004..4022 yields -4.5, 30.5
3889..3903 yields -1.1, 19.1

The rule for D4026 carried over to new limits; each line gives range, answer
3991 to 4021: 29.5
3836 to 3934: 16.9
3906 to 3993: 18.6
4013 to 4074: 29.2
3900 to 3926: 20.5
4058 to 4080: 27.7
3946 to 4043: 25.2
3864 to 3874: 16.8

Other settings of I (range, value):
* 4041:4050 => 30.3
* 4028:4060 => 32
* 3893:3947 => 23.3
